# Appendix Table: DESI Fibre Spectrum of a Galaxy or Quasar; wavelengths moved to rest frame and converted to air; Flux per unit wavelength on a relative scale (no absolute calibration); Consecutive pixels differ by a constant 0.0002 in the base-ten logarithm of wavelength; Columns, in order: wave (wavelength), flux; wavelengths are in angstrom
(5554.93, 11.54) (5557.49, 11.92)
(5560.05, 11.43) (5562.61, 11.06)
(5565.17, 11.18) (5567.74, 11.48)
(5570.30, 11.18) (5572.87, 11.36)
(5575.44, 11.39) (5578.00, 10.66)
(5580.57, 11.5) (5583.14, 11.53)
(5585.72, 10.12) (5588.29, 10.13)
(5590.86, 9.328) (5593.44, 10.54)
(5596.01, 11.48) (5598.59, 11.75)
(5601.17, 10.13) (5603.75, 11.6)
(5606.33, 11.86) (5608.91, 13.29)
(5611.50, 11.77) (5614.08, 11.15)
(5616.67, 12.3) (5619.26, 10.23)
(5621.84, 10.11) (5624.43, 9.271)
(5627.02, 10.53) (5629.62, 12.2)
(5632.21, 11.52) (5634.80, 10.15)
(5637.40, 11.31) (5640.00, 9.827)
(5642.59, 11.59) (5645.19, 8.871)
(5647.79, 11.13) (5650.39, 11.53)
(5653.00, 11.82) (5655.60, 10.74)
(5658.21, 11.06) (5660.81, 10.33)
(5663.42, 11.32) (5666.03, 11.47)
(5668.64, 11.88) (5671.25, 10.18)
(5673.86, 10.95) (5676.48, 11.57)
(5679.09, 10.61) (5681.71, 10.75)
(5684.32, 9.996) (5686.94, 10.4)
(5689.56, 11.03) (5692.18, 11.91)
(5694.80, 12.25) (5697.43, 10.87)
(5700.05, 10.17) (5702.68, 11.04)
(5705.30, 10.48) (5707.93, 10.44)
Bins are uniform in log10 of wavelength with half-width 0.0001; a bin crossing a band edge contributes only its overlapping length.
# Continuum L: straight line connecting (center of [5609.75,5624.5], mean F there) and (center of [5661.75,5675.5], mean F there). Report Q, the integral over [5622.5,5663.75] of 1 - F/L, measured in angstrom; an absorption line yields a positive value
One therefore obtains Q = 1.0 angstrom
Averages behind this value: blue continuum 11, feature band 10.8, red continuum 11.1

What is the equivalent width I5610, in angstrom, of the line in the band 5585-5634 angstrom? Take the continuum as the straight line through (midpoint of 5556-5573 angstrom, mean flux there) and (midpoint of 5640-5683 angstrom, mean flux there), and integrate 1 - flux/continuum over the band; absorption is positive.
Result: 0.69 angstrom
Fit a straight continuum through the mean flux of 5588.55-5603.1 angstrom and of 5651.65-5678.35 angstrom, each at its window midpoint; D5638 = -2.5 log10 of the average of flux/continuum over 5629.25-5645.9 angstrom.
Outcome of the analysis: 0.02 mag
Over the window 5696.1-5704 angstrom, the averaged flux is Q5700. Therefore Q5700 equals 10.7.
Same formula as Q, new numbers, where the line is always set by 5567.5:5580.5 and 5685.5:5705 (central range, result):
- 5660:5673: 0.0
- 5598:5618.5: -0.9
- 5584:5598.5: 0.9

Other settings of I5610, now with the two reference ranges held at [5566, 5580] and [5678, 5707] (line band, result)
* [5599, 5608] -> -0.17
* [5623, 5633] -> 0.20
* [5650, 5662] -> -0.11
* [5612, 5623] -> 0.07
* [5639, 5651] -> 0.49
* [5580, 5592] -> 0.76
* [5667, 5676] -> -0.12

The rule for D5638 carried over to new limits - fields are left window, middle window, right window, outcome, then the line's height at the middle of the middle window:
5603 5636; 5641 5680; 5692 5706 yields 0.015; 11.2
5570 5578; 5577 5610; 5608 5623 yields 0.026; 11.3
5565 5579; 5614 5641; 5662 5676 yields 0.042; 11.2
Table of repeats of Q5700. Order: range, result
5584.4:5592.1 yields 9.87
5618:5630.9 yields 10.5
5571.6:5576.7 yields 11.4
